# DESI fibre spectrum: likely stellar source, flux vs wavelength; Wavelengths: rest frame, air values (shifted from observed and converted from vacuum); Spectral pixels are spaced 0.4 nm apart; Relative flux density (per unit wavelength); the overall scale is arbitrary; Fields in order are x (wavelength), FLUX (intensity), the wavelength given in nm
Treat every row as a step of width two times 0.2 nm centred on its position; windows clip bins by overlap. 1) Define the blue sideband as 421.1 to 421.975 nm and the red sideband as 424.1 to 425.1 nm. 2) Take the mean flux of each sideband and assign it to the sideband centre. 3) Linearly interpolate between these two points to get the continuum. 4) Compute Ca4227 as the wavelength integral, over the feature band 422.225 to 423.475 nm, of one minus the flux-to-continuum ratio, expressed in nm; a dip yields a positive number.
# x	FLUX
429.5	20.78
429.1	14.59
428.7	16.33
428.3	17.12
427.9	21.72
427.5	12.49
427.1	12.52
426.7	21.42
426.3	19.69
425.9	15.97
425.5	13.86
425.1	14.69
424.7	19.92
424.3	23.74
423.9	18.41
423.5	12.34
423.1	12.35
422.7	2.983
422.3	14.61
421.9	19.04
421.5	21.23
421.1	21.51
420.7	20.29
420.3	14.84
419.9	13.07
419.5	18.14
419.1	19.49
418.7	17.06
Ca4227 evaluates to 0.65 nm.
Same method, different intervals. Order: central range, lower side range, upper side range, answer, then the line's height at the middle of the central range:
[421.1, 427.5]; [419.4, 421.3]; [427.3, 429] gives 0.34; 17.2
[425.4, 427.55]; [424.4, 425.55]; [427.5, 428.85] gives 0.12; 17.3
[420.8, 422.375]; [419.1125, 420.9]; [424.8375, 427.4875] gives -0.27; 16.7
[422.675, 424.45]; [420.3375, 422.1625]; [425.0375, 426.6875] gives 0.33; 18.3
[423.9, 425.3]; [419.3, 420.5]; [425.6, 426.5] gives -0.20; 16.9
